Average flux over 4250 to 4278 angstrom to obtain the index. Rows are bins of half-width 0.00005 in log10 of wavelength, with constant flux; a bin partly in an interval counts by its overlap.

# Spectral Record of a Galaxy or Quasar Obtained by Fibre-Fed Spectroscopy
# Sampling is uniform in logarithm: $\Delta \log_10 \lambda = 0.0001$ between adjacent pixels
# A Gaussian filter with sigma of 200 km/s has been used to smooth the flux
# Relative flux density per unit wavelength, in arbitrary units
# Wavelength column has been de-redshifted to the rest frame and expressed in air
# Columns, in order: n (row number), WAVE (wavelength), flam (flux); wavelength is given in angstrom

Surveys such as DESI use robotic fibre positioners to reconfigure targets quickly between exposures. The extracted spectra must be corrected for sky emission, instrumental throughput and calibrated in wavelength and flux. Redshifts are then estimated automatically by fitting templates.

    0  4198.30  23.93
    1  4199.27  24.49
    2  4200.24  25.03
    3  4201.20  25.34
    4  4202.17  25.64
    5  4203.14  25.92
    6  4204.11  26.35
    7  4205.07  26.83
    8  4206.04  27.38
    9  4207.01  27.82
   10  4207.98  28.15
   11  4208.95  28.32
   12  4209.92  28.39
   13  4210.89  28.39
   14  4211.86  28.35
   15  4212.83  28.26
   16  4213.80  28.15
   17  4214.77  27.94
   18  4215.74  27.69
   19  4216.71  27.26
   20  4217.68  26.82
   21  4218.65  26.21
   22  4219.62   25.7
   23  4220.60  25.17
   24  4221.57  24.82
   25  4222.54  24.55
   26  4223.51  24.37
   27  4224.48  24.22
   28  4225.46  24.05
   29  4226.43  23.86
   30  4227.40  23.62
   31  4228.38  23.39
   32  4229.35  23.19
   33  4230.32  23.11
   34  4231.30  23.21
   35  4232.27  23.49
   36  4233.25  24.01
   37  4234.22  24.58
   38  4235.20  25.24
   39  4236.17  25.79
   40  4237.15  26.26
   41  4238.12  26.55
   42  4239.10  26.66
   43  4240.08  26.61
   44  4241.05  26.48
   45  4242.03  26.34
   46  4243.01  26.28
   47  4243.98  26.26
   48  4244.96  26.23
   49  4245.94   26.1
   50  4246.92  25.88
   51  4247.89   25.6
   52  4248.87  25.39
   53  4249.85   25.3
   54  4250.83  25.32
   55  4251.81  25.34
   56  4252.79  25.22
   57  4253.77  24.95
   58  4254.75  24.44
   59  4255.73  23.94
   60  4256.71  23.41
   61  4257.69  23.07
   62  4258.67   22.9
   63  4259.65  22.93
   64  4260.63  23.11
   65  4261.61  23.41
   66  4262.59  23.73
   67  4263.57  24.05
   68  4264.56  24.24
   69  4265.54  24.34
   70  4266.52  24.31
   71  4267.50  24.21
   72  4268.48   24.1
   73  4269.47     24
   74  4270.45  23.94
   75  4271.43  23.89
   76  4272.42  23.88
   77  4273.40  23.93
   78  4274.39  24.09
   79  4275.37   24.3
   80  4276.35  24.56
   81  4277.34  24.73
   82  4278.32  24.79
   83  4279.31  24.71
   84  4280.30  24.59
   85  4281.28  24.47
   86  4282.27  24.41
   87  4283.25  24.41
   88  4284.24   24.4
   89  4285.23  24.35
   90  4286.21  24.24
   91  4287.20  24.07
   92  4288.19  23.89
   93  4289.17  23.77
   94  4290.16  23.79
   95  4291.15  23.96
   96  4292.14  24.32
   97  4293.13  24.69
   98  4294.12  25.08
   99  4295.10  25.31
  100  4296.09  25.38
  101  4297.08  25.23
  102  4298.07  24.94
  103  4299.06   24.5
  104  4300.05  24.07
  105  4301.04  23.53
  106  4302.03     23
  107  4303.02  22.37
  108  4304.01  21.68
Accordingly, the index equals 24.1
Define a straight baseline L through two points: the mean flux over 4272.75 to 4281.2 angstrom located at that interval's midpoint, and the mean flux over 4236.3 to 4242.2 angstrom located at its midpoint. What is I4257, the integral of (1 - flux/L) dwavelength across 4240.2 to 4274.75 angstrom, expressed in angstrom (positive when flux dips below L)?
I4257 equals 1.2 angstrom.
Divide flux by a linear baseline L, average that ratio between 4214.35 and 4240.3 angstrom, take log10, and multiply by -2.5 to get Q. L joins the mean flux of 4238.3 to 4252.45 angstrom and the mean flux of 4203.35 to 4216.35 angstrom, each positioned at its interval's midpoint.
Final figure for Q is 0.08 mag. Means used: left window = 27.8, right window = 26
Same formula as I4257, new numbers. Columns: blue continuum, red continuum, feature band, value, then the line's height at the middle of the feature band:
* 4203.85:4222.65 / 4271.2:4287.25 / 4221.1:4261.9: 1.9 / 26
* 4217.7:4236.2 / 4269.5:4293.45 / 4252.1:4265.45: 0.3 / 24.3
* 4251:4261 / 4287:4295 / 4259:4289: 0.0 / 24.1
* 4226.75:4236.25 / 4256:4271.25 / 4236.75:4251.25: -1.4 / 23.8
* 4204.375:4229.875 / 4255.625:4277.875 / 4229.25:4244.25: 0.0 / 25.3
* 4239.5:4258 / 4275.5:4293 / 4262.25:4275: 0.4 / 24.8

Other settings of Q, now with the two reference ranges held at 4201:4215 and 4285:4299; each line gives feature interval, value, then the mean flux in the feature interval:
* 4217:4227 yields 0.081 mag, 25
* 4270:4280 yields 0.036 mag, 24.3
